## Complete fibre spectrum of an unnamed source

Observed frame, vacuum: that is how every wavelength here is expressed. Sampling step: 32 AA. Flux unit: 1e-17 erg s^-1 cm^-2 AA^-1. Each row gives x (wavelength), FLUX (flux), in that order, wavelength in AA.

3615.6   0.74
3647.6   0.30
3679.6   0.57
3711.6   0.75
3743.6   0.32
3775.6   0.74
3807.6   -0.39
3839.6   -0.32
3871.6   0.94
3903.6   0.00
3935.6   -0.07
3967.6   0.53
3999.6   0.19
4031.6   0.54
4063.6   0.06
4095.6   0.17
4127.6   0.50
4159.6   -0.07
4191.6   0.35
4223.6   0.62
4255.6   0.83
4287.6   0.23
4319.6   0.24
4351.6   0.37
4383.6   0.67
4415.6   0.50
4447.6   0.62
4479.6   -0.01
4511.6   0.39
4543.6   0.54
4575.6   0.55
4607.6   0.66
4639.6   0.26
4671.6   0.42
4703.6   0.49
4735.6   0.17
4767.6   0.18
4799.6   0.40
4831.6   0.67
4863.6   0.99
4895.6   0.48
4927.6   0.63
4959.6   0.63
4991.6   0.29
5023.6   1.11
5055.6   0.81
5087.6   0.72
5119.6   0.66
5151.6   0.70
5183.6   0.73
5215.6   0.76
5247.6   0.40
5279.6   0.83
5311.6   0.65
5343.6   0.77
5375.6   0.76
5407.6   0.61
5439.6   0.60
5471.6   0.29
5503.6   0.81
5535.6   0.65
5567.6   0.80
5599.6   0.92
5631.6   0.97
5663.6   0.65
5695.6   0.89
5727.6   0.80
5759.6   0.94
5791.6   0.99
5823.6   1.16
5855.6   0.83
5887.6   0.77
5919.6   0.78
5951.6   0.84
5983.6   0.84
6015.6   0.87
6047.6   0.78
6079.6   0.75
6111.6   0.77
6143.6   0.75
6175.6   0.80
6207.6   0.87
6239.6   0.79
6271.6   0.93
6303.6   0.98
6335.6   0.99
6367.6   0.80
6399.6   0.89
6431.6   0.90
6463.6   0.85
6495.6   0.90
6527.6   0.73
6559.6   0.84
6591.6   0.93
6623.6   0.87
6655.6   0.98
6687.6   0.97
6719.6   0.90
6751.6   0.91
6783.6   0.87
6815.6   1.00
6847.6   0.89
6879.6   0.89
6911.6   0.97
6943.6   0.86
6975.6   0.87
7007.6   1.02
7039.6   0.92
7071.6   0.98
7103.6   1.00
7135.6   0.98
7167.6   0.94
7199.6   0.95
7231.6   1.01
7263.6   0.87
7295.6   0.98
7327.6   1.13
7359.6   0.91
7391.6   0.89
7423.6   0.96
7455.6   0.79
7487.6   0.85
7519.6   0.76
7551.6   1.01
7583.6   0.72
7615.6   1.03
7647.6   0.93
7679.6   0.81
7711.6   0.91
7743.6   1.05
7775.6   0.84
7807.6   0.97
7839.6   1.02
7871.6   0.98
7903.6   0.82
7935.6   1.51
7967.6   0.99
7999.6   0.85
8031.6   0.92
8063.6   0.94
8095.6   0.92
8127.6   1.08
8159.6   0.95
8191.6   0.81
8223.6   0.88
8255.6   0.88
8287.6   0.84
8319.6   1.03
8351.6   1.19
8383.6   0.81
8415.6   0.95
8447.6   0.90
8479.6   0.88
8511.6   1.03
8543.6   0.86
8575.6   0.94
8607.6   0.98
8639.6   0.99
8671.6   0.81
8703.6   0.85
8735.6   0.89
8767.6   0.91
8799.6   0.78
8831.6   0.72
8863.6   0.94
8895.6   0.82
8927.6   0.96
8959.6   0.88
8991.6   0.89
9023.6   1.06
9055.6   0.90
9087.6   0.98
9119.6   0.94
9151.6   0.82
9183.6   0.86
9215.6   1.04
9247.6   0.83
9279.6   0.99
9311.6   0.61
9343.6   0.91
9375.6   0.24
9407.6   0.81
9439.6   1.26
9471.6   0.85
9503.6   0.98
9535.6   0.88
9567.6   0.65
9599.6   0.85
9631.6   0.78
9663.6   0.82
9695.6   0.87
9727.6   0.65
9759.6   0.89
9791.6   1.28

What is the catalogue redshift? 0.21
